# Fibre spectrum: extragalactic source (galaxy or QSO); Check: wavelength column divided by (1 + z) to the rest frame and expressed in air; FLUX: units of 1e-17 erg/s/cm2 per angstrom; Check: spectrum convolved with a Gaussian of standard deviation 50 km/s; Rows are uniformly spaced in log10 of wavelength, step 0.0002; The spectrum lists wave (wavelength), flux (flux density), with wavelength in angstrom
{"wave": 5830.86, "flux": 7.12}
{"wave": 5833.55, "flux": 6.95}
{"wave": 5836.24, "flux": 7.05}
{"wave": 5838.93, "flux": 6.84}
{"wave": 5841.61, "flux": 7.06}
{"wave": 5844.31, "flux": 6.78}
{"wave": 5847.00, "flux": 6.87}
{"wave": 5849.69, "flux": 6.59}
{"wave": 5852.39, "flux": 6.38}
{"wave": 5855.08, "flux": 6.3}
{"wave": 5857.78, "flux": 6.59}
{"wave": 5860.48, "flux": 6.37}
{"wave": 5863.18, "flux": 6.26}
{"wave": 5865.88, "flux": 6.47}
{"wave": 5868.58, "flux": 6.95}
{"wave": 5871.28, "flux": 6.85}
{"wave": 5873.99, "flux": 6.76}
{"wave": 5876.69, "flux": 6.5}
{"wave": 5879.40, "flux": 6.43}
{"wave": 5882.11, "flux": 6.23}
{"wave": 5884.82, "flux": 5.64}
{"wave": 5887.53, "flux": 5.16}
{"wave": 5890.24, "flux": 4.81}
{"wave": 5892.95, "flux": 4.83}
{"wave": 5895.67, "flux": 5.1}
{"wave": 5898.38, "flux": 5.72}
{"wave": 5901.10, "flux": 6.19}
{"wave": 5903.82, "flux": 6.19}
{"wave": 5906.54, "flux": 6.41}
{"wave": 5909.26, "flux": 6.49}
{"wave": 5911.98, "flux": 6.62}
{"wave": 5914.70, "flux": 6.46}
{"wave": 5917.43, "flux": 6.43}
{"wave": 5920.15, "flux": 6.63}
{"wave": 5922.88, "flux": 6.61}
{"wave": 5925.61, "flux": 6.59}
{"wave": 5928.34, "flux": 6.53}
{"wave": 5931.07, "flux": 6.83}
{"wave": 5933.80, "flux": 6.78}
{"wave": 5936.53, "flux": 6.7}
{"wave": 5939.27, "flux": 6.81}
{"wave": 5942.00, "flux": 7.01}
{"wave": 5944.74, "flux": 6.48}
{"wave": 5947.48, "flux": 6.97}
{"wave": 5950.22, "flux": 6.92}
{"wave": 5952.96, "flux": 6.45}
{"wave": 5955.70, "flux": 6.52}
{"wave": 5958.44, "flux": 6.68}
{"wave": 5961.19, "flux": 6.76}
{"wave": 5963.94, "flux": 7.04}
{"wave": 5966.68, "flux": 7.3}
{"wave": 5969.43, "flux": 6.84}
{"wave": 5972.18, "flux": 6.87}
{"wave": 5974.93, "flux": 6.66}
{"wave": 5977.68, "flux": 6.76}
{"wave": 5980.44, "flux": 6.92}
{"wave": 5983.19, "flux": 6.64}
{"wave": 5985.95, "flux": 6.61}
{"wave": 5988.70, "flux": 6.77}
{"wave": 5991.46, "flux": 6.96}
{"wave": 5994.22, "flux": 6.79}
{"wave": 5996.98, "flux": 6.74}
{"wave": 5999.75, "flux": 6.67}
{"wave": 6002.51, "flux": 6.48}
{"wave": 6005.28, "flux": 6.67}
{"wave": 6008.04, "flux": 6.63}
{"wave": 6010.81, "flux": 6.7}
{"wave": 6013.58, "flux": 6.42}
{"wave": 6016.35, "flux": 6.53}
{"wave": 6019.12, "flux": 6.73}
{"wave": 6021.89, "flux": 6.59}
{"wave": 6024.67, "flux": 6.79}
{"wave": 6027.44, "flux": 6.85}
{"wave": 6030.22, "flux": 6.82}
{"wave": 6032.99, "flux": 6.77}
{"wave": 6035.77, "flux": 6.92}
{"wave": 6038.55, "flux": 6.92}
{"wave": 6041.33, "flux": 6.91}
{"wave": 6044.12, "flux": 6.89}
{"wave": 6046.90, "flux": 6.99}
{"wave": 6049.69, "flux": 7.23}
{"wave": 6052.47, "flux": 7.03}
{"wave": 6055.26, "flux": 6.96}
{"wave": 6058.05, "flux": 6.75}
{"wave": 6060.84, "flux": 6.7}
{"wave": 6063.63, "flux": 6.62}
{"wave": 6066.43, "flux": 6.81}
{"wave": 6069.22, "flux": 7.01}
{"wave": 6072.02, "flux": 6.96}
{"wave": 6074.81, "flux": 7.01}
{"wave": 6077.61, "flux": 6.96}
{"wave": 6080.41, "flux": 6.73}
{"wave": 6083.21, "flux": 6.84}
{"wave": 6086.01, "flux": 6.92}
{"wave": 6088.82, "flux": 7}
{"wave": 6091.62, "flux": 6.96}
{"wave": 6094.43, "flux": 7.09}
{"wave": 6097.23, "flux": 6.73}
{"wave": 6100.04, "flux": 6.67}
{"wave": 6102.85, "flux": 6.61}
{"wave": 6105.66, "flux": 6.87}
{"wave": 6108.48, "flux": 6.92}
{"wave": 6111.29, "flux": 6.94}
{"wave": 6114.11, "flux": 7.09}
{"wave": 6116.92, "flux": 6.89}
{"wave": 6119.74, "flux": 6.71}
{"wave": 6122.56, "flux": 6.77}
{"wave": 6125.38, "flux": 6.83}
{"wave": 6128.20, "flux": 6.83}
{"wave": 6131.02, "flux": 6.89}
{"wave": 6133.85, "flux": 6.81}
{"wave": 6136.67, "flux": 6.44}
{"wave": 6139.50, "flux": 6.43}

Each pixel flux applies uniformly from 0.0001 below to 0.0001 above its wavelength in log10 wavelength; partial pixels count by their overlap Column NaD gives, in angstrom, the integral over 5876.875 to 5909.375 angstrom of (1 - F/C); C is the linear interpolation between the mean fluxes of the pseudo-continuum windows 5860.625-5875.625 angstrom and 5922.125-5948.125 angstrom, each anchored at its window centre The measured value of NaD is 4.4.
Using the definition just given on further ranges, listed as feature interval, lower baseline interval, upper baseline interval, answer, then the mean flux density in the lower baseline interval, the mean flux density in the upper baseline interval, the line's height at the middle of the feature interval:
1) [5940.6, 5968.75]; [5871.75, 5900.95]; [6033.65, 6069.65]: -2.61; 5.77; 6.9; 6.24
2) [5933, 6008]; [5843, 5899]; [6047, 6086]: -2.59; 6.18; 6.9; 6.54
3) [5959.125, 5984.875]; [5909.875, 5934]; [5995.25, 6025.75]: -0.94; 6.6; 6.63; 6.62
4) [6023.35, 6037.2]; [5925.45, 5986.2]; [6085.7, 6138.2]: -0.05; 6.77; 6.84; 6.8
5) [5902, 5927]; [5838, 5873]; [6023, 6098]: 0.84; 6.64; 6.9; 6.71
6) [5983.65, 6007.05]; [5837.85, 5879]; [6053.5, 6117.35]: 0.24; 6.63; 6.87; 6.78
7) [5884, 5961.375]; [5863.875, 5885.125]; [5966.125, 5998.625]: 3.81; 6.51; 6.81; 6.64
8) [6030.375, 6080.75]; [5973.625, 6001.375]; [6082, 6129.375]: -0.63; 6.75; 6.86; 6.81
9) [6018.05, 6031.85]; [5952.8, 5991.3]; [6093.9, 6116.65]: 0.12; 6.79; 6.86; 6.82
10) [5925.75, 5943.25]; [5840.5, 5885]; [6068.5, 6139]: -0.32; 6.55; 6.85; 6.64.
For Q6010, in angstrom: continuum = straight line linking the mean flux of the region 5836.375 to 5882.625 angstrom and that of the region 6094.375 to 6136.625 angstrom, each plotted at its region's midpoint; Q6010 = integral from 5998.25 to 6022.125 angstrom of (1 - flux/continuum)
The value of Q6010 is 0.5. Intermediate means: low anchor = 6.62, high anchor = 6.82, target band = 6.6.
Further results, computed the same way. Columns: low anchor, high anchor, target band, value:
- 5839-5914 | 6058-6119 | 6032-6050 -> -0.54 angstrom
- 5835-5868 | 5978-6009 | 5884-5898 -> 3.22 angstrom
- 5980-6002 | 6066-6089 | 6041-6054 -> -0.31 angstrom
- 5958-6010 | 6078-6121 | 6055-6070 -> 0.11 angstrom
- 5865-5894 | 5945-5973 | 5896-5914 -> 0.28 angstrom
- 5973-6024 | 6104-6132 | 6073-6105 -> -0.19 angstrom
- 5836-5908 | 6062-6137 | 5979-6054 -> -1.59 angstrom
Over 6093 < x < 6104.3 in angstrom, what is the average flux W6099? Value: 6.78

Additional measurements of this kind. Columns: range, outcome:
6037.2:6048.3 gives 6.92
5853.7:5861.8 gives 6.42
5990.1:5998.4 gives 6.82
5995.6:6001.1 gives 6.7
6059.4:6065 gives 6.66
